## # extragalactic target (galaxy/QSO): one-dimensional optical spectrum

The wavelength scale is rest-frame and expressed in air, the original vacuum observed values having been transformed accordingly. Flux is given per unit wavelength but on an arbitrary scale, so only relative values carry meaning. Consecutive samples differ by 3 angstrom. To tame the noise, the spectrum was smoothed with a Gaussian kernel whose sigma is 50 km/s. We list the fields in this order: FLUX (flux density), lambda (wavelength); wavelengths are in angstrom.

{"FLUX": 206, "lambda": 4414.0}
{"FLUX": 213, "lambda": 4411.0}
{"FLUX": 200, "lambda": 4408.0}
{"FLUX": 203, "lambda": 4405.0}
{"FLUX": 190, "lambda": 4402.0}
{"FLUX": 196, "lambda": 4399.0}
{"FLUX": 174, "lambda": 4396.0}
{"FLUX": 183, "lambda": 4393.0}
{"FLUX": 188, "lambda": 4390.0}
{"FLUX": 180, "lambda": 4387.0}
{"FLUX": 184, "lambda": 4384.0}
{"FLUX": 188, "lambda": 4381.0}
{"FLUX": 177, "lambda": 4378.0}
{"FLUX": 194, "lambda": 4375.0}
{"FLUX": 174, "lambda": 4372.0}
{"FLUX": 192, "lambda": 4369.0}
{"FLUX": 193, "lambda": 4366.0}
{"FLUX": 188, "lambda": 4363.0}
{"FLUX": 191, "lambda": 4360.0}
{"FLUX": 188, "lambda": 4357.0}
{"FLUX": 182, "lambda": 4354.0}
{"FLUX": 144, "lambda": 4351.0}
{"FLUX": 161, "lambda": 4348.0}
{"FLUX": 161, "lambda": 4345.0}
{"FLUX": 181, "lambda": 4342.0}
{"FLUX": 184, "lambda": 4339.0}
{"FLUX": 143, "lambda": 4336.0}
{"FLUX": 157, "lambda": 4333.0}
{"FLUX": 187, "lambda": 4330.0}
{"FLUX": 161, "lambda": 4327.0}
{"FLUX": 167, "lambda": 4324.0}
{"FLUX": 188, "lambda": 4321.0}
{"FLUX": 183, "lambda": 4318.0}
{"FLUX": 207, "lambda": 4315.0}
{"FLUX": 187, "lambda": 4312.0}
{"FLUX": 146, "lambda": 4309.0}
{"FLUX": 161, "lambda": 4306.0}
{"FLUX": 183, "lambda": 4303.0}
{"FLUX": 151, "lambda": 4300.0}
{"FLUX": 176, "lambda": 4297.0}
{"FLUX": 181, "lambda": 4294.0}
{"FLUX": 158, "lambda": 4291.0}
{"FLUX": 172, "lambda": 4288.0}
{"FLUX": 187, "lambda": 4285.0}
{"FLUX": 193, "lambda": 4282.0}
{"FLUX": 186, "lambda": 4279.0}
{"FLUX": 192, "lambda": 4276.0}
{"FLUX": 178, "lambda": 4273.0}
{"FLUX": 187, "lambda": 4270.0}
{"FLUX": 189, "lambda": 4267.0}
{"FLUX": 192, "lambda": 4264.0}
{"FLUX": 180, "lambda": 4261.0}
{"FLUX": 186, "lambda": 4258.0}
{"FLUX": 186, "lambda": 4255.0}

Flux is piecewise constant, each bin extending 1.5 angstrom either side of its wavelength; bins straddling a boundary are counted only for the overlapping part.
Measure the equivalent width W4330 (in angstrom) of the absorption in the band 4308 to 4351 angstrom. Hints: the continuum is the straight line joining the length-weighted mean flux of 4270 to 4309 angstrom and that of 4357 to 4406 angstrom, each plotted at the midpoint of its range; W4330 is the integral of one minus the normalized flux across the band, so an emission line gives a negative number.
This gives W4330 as 2.1 angstrom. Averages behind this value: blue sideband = 176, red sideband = 187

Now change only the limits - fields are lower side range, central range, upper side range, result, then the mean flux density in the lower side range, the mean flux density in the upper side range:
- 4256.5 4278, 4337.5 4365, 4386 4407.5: 1.7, 186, 188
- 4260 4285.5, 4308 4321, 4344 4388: 0.1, 187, 180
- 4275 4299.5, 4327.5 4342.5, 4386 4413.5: 1.3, 179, 193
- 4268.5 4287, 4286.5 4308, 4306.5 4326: 1.7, 187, 178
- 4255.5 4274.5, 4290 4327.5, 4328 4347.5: 0.3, 185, 168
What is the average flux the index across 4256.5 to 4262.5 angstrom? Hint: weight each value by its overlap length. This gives 183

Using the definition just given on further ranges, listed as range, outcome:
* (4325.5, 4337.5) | 162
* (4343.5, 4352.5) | 155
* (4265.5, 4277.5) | 186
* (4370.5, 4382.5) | 183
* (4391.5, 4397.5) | 178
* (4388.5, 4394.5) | 186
